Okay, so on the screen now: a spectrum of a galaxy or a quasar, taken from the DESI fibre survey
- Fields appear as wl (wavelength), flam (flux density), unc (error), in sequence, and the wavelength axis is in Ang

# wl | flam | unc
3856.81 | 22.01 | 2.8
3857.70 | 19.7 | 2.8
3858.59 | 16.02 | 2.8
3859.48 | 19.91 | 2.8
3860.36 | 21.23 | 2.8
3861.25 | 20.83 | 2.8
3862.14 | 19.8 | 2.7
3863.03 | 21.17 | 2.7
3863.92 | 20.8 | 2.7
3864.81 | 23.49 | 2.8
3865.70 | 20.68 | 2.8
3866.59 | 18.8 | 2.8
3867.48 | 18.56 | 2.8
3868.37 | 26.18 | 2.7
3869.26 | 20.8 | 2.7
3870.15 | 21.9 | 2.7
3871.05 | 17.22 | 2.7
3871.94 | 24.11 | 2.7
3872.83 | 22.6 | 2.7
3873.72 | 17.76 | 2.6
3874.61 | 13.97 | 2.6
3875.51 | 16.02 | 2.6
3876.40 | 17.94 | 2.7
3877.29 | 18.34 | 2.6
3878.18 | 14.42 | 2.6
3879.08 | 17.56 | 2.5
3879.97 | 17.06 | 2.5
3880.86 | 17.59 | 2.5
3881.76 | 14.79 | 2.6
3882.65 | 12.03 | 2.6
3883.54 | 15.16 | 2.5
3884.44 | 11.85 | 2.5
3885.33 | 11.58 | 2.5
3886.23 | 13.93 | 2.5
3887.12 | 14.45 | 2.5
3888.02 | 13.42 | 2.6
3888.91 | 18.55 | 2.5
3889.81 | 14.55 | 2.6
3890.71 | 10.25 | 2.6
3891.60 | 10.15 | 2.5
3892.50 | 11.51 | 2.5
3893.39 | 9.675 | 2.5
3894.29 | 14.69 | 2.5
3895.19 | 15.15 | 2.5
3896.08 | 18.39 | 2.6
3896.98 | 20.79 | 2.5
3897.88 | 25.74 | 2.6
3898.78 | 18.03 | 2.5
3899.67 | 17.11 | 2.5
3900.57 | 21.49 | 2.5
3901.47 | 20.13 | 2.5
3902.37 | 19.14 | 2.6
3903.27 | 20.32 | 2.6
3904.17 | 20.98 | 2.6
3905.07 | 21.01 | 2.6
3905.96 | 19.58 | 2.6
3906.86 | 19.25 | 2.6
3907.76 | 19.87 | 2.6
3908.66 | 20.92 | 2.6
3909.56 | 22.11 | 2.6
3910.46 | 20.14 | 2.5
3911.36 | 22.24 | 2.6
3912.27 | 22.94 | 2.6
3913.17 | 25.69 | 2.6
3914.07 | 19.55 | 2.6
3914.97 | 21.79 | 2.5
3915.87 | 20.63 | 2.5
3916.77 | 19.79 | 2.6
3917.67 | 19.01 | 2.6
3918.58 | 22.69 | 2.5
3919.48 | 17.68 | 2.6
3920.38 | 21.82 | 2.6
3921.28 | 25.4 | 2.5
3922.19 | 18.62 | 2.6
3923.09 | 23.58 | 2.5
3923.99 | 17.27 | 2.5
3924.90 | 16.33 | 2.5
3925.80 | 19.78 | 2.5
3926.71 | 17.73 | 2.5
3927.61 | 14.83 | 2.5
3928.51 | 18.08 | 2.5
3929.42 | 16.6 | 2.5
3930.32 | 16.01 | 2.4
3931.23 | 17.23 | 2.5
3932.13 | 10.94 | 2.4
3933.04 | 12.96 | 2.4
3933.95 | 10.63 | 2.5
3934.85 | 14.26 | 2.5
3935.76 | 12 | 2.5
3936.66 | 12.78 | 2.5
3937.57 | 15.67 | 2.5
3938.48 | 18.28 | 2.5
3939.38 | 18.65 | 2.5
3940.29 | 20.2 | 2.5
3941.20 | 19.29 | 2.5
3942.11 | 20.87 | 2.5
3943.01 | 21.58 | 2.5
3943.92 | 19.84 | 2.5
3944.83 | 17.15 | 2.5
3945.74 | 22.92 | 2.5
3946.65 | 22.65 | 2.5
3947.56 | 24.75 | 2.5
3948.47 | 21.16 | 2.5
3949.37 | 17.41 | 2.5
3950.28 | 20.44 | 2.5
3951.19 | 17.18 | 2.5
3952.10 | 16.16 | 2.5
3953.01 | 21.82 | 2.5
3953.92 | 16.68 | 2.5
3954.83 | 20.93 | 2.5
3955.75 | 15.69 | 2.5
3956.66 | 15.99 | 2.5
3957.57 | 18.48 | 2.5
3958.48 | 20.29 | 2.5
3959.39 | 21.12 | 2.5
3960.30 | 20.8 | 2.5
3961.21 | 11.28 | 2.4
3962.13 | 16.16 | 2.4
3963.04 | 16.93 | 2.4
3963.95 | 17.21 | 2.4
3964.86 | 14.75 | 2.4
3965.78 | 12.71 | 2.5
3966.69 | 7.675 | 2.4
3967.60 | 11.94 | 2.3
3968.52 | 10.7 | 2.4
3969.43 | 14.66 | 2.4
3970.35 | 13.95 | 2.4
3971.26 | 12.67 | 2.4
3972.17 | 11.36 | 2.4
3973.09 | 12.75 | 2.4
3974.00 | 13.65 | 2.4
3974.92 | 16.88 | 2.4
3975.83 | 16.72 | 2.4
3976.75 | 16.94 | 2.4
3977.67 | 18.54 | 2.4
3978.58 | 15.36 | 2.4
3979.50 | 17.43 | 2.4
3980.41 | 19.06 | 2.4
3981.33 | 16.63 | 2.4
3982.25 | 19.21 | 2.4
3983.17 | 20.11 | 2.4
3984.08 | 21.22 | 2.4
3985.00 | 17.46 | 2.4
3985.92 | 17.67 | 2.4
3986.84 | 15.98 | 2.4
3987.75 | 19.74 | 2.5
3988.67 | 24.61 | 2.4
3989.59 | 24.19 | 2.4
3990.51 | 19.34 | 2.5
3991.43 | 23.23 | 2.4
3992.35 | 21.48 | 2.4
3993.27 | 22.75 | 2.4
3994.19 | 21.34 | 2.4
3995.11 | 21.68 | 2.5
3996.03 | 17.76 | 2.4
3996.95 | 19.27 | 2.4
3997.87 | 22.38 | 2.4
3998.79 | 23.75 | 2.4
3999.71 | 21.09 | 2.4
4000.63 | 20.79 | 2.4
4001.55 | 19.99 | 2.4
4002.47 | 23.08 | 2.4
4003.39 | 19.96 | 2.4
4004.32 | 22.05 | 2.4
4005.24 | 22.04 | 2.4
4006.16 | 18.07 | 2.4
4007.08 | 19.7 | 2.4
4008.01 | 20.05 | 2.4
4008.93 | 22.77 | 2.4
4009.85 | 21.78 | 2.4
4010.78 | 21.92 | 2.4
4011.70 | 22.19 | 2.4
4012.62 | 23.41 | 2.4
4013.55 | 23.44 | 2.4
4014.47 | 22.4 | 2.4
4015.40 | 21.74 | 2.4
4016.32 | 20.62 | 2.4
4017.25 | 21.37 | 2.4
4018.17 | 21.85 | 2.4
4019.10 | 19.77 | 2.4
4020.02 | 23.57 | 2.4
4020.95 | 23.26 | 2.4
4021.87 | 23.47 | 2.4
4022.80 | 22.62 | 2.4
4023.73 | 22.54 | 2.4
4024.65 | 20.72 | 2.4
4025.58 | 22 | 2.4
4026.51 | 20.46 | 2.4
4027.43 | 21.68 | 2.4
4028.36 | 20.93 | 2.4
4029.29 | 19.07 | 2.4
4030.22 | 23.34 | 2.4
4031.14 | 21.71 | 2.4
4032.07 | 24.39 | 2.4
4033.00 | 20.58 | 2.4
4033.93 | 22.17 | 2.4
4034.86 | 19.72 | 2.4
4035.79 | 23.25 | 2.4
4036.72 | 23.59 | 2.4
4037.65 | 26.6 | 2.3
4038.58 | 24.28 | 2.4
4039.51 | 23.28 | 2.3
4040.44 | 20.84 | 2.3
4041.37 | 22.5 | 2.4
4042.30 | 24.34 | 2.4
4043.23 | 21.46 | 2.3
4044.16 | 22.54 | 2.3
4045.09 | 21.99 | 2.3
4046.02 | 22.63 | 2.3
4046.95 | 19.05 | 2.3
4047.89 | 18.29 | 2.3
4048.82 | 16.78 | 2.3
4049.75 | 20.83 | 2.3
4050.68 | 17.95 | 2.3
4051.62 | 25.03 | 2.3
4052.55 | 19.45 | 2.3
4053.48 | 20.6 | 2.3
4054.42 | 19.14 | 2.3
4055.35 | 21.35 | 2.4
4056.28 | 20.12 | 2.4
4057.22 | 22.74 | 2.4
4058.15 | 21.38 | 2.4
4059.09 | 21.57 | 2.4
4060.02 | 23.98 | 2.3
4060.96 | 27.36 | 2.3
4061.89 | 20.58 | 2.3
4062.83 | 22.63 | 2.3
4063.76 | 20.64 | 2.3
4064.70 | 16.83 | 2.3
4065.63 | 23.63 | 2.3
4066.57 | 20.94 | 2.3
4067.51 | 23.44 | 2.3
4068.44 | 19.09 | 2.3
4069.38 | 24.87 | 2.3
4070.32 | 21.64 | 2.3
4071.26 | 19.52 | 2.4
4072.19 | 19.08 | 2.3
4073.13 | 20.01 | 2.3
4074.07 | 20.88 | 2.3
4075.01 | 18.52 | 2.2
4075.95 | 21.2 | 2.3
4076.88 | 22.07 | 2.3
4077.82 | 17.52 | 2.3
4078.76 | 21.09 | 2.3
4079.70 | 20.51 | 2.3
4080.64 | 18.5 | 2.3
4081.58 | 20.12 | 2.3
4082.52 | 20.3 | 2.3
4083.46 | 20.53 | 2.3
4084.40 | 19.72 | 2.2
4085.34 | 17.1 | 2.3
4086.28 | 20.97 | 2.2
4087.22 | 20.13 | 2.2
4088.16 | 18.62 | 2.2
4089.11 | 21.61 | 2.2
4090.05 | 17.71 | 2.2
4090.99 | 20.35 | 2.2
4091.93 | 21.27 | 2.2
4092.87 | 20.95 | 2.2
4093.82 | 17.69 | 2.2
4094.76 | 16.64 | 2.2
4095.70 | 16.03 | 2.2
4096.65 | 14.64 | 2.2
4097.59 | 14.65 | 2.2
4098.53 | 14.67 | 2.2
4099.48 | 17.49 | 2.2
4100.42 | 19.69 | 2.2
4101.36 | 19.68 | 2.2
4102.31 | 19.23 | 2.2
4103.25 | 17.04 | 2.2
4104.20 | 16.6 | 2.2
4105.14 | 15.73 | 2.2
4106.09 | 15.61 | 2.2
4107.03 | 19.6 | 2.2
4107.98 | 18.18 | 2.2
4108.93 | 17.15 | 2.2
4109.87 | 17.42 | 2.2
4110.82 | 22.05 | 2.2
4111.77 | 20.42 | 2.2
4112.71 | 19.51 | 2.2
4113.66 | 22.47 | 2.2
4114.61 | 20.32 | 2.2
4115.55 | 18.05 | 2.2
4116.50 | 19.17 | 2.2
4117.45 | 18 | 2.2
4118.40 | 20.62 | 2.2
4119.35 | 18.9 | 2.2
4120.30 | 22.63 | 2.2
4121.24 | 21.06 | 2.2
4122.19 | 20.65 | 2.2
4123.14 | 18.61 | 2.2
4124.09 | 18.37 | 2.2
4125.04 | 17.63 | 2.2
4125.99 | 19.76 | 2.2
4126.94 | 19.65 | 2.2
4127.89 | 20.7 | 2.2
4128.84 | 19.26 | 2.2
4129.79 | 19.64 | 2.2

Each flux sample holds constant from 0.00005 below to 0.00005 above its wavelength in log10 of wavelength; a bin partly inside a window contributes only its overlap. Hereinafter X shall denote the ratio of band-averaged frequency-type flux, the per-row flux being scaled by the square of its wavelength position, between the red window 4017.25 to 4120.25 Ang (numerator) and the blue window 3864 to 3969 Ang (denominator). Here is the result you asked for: 1.2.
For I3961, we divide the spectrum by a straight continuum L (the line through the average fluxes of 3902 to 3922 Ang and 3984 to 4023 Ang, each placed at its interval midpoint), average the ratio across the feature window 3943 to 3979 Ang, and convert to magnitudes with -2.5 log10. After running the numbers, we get 0.25 mag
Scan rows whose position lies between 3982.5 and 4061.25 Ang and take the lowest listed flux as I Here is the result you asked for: 15.98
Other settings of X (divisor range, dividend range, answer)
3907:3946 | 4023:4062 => 1.23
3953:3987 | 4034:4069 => 1.39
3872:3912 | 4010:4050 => 1.37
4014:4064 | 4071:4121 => 0.90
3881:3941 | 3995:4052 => 1.30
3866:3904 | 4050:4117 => 1.28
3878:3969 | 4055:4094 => 1.27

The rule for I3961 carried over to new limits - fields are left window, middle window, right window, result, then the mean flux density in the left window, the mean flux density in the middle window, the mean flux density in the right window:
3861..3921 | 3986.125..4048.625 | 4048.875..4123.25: -0.12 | 18.5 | 21.7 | 19.8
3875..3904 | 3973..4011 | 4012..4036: 0.04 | 16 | 19.8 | 21.9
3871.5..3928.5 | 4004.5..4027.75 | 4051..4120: -0.14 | 18.1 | 21.7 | 19.8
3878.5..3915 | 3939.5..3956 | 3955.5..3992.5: -0.16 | 17.5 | 19.8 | 16.9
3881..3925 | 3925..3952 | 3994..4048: 0.10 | 18.2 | 17.6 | 21.8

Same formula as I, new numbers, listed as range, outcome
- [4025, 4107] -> 14.64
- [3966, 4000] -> 7.675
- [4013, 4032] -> 19.07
